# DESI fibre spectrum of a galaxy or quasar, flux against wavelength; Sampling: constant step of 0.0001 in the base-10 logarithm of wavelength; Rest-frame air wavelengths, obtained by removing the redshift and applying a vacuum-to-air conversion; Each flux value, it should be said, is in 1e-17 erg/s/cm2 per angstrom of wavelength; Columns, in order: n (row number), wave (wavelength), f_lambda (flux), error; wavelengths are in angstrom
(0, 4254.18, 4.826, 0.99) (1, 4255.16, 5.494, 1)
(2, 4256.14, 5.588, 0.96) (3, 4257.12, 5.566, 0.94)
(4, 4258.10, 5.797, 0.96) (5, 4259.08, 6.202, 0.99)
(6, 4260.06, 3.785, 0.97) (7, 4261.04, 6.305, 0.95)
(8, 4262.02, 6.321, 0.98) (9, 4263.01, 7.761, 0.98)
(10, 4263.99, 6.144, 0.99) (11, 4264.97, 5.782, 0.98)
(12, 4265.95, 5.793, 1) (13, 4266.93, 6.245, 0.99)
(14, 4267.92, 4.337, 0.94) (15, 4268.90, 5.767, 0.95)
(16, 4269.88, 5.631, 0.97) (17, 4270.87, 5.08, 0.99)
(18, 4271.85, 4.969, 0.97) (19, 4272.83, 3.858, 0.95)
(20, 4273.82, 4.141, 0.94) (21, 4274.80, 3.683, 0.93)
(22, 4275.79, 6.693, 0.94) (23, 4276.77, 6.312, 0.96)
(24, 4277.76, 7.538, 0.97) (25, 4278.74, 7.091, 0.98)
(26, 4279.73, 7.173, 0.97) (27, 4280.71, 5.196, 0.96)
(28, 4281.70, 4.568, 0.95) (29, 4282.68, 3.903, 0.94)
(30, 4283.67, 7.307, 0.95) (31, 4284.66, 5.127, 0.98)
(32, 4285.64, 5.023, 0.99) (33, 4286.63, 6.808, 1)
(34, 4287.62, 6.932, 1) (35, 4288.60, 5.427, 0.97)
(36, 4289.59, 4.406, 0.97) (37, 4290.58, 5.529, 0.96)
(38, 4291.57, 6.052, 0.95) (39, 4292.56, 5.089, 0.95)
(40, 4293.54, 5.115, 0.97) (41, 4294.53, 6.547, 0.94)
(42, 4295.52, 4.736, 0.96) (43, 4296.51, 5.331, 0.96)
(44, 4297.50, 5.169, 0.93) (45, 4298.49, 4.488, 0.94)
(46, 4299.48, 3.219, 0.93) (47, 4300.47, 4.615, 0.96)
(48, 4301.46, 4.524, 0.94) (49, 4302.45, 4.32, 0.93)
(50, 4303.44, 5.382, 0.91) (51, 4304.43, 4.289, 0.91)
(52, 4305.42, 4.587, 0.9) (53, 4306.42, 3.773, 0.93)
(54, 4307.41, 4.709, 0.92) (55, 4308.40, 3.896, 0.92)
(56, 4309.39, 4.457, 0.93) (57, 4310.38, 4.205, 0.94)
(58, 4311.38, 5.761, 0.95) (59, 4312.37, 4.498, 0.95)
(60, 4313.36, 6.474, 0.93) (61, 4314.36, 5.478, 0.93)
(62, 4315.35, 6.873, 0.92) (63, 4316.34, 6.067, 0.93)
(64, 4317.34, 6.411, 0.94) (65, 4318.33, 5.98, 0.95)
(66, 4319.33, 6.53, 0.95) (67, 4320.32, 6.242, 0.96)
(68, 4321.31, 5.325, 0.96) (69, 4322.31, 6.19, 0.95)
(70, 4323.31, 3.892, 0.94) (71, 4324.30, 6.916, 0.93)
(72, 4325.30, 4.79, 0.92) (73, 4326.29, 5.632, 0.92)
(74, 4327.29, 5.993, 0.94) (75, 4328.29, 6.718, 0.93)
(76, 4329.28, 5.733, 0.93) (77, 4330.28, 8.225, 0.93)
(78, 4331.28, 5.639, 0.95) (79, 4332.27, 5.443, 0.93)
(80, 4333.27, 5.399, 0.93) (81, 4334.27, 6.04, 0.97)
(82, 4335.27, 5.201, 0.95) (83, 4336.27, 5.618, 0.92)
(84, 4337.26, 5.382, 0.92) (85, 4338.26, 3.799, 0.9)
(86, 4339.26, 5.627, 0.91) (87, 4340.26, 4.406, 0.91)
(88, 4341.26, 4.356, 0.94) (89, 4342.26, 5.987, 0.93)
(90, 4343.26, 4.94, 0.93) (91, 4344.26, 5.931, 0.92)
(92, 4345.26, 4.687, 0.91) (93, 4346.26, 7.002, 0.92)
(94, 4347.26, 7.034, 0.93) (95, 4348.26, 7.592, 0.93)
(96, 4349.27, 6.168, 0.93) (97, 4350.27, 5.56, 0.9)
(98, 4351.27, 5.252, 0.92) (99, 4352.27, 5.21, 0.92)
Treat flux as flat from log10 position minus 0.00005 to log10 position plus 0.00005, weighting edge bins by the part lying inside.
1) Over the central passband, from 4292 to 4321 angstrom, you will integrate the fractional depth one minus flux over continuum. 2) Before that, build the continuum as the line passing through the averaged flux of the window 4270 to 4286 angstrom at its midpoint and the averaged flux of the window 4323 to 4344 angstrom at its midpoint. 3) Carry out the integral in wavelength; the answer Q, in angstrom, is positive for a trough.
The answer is 2.0 angstrom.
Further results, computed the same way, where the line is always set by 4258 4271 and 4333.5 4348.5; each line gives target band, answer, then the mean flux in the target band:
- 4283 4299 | 0.45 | 5.55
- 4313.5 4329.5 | -0.96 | 5.94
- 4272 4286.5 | 0.47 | 5.56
